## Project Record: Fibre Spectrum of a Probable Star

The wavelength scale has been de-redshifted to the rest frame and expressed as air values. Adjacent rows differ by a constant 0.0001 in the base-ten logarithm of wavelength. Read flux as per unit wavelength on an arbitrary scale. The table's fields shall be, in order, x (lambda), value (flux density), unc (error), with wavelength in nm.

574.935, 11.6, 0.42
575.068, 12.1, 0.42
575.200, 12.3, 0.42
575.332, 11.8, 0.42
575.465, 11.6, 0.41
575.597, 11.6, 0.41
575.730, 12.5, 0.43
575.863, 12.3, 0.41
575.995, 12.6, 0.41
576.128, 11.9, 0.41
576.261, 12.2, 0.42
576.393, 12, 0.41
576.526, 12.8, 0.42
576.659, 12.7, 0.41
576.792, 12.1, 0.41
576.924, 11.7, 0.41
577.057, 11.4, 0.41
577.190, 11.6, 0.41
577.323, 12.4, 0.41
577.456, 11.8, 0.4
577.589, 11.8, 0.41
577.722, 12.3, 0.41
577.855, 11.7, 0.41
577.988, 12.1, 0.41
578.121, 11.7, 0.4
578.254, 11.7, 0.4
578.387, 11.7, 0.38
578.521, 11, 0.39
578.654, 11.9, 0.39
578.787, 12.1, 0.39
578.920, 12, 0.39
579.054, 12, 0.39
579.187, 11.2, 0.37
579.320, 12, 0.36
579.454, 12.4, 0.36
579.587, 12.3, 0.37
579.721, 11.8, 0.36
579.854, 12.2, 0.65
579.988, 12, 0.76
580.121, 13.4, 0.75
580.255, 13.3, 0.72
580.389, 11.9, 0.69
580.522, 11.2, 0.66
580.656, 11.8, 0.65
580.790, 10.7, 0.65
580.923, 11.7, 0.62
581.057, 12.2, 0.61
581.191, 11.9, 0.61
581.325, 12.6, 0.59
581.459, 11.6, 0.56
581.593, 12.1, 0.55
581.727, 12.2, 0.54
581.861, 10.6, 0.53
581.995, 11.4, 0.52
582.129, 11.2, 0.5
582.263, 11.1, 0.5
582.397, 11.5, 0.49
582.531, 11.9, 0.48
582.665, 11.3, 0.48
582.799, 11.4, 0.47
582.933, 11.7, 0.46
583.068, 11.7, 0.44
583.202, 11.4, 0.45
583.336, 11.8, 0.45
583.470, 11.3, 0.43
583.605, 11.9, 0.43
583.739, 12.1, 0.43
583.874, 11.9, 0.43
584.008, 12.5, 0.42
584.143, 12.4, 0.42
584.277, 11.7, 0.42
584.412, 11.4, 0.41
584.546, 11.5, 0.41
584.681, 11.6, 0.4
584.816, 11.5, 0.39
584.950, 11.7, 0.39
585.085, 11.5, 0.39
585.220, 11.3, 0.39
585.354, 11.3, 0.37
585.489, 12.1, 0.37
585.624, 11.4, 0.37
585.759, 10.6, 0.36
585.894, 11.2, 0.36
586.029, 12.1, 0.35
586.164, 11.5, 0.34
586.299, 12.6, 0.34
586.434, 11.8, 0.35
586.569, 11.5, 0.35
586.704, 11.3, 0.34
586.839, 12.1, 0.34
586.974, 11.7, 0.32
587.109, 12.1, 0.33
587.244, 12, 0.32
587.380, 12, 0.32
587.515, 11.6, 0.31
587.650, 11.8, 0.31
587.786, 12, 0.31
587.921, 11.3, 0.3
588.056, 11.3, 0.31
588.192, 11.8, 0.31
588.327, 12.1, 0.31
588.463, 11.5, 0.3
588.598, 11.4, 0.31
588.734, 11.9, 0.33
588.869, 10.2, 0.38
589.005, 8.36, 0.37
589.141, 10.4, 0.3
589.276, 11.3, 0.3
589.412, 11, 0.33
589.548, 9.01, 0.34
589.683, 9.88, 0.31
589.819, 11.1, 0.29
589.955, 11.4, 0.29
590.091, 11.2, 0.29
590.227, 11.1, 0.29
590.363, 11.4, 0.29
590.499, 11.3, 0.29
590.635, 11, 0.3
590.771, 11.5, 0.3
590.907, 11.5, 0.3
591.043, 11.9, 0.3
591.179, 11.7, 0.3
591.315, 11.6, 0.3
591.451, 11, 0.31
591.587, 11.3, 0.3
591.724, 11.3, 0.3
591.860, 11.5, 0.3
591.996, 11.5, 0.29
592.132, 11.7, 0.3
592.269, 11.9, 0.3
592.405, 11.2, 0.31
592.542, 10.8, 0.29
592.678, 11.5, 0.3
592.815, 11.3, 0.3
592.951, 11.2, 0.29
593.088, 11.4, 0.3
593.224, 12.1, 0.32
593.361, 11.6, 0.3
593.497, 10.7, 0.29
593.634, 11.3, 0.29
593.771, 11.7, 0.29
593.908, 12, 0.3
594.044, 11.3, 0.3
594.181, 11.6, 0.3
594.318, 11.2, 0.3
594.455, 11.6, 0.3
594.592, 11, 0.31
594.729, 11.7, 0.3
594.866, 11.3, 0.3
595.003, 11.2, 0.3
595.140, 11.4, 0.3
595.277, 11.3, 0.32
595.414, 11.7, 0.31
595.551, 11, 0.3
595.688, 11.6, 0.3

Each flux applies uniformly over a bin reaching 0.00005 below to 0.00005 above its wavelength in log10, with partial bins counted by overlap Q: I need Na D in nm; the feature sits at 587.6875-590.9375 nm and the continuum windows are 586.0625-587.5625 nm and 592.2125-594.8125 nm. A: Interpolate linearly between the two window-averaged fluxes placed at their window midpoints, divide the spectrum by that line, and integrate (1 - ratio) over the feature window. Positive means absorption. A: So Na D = 0.18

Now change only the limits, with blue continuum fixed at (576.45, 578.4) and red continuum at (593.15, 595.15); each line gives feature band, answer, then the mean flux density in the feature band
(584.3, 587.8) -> 0.014 nm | 11.7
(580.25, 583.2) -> 0.049 nm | 11.6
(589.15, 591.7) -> 0.101 nm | 11.1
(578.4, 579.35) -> 0.016 nm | 11.7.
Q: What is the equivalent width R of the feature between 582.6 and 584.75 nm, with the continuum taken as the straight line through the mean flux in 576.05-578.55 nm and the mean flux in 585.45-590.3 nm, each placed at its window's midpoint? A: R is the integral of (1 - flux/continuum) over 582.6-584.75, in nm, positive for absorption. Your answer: -0.03 nm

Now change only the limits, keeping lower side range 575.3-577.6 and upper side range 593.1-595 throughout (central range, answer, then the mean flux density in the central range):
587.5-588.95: 0.02 nm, 11.5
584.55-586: 0.04 nm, 11.4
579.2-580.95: -0.02 nm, 12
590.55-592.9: 0.02 nm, 11.4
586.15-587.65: -0.02 nm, 11.9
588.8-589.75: 0.13 nm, 10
